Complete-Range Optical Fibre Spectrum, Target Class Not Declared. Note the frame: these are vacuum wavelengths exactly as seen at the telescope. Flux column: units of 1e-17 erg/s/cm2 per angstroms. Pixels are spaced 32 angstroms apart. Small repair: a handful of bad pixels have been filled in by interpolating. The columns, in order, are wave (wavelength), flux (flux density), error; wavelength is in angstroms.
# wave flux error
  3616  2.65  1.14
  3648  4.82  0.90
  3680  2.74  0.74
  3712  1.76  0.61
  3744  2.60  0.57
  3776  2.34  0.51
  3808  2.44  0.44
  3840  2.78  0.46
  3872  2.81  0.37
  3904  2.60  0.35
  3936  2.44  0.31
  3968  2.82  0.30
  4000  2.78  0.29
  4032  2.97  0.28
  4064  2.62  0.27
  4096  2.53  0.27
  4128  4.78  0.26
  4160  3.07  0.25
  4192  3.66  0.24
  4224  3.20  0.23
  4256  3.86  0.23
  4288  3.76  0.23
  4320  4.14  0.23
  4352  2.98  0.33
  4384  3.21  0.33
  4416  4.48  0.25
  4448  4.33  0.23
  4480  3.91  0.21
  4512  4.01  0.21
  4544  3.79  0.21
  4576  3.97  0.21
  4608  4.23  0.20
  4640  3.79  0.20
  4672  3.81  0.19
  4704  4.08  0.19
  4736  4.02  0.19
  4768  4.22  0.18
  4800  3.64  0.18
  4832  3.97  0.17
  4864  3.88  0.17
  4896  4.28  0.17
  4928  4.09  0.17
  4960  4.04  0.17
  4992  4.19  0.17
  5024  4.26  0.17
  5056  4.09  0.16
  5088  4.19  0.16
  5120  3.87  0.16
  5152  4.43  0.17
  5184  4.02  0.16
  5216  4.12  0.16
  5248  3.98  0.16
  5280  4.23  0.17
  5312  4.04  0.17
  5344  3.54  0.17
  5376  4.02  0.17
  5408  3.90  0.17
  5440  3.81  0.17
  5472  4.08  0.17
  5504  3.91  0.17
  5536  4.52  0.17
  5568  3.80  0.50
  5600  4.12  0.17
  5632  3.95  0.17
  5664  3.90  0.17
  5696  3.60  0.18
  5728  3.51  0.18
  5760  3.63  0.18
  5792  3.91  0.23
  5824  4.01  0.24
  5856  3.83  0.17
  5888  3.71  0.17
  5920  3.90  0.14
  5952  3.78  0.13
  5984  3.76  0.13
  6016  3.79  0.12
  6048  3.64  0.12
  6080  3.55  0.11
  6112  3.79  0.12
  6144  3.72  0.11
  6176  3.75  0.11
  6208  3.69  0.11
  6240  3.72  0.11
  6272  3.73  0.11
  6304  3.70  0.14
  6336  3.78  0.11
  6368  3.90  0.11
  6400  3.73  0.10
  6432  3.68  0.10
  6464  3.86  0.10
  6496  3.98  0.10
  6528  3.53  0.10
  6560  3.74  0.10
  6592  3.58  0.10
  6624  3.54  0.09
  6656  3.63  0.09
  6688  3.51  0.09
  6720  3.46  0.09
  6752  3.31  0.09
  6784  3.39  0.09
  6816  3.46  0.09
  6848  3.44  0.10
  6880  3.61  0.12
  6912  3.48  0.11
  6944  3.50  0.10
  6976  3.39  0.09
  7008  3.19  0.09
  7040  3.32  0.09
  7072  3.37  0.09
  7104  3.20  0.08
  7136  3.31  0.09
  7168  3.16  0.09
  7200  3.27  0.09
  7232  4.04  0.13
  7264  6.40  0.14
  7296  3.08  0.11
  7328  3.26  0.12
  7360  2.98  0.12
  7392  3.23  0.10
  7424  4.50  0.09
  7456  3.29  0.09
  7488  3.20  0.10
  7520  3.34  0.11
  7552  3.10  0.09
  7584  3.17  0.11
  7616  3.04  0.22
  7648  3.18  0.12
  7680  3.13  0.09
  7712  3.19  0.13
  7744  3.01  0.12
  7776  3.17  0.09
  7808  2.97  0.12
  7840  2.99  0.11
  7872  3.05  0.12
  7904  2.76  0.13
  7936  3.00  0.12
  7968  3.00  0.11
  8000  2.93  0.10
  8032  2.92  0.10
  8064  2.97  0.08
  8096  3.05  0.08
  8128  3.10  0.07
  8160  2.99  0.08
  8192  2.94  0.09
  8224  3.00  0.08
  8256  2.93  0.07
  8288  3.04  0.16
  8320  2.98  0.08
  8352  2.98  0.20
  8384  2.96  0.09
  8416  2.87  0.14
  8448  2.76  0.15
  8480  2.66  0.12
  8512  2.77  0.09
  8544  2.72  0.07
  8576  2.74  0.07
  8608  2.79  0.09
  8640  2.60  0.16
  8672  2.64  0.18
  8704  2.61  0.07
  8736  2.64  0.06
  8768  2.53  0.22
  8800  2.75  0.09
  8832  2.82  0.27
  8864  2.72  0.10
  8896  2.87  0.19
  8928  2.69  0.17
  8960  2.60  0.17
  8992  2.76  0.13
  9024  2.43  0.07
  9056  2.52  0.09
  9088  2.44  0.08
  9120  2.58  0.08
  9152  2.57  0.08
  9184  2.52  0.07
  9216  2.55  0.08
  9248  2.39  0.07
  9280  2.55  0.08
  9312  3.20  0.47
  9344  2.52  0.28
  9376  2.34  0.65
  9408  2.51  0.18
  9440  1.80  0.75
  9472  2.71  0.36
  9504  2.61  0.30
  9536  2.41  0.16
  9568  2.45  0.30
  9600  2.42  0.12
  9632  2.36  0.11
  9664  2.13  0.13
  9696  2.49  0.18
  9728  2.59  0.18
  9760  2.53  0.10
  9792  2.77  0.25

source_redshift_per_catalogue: 0.104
